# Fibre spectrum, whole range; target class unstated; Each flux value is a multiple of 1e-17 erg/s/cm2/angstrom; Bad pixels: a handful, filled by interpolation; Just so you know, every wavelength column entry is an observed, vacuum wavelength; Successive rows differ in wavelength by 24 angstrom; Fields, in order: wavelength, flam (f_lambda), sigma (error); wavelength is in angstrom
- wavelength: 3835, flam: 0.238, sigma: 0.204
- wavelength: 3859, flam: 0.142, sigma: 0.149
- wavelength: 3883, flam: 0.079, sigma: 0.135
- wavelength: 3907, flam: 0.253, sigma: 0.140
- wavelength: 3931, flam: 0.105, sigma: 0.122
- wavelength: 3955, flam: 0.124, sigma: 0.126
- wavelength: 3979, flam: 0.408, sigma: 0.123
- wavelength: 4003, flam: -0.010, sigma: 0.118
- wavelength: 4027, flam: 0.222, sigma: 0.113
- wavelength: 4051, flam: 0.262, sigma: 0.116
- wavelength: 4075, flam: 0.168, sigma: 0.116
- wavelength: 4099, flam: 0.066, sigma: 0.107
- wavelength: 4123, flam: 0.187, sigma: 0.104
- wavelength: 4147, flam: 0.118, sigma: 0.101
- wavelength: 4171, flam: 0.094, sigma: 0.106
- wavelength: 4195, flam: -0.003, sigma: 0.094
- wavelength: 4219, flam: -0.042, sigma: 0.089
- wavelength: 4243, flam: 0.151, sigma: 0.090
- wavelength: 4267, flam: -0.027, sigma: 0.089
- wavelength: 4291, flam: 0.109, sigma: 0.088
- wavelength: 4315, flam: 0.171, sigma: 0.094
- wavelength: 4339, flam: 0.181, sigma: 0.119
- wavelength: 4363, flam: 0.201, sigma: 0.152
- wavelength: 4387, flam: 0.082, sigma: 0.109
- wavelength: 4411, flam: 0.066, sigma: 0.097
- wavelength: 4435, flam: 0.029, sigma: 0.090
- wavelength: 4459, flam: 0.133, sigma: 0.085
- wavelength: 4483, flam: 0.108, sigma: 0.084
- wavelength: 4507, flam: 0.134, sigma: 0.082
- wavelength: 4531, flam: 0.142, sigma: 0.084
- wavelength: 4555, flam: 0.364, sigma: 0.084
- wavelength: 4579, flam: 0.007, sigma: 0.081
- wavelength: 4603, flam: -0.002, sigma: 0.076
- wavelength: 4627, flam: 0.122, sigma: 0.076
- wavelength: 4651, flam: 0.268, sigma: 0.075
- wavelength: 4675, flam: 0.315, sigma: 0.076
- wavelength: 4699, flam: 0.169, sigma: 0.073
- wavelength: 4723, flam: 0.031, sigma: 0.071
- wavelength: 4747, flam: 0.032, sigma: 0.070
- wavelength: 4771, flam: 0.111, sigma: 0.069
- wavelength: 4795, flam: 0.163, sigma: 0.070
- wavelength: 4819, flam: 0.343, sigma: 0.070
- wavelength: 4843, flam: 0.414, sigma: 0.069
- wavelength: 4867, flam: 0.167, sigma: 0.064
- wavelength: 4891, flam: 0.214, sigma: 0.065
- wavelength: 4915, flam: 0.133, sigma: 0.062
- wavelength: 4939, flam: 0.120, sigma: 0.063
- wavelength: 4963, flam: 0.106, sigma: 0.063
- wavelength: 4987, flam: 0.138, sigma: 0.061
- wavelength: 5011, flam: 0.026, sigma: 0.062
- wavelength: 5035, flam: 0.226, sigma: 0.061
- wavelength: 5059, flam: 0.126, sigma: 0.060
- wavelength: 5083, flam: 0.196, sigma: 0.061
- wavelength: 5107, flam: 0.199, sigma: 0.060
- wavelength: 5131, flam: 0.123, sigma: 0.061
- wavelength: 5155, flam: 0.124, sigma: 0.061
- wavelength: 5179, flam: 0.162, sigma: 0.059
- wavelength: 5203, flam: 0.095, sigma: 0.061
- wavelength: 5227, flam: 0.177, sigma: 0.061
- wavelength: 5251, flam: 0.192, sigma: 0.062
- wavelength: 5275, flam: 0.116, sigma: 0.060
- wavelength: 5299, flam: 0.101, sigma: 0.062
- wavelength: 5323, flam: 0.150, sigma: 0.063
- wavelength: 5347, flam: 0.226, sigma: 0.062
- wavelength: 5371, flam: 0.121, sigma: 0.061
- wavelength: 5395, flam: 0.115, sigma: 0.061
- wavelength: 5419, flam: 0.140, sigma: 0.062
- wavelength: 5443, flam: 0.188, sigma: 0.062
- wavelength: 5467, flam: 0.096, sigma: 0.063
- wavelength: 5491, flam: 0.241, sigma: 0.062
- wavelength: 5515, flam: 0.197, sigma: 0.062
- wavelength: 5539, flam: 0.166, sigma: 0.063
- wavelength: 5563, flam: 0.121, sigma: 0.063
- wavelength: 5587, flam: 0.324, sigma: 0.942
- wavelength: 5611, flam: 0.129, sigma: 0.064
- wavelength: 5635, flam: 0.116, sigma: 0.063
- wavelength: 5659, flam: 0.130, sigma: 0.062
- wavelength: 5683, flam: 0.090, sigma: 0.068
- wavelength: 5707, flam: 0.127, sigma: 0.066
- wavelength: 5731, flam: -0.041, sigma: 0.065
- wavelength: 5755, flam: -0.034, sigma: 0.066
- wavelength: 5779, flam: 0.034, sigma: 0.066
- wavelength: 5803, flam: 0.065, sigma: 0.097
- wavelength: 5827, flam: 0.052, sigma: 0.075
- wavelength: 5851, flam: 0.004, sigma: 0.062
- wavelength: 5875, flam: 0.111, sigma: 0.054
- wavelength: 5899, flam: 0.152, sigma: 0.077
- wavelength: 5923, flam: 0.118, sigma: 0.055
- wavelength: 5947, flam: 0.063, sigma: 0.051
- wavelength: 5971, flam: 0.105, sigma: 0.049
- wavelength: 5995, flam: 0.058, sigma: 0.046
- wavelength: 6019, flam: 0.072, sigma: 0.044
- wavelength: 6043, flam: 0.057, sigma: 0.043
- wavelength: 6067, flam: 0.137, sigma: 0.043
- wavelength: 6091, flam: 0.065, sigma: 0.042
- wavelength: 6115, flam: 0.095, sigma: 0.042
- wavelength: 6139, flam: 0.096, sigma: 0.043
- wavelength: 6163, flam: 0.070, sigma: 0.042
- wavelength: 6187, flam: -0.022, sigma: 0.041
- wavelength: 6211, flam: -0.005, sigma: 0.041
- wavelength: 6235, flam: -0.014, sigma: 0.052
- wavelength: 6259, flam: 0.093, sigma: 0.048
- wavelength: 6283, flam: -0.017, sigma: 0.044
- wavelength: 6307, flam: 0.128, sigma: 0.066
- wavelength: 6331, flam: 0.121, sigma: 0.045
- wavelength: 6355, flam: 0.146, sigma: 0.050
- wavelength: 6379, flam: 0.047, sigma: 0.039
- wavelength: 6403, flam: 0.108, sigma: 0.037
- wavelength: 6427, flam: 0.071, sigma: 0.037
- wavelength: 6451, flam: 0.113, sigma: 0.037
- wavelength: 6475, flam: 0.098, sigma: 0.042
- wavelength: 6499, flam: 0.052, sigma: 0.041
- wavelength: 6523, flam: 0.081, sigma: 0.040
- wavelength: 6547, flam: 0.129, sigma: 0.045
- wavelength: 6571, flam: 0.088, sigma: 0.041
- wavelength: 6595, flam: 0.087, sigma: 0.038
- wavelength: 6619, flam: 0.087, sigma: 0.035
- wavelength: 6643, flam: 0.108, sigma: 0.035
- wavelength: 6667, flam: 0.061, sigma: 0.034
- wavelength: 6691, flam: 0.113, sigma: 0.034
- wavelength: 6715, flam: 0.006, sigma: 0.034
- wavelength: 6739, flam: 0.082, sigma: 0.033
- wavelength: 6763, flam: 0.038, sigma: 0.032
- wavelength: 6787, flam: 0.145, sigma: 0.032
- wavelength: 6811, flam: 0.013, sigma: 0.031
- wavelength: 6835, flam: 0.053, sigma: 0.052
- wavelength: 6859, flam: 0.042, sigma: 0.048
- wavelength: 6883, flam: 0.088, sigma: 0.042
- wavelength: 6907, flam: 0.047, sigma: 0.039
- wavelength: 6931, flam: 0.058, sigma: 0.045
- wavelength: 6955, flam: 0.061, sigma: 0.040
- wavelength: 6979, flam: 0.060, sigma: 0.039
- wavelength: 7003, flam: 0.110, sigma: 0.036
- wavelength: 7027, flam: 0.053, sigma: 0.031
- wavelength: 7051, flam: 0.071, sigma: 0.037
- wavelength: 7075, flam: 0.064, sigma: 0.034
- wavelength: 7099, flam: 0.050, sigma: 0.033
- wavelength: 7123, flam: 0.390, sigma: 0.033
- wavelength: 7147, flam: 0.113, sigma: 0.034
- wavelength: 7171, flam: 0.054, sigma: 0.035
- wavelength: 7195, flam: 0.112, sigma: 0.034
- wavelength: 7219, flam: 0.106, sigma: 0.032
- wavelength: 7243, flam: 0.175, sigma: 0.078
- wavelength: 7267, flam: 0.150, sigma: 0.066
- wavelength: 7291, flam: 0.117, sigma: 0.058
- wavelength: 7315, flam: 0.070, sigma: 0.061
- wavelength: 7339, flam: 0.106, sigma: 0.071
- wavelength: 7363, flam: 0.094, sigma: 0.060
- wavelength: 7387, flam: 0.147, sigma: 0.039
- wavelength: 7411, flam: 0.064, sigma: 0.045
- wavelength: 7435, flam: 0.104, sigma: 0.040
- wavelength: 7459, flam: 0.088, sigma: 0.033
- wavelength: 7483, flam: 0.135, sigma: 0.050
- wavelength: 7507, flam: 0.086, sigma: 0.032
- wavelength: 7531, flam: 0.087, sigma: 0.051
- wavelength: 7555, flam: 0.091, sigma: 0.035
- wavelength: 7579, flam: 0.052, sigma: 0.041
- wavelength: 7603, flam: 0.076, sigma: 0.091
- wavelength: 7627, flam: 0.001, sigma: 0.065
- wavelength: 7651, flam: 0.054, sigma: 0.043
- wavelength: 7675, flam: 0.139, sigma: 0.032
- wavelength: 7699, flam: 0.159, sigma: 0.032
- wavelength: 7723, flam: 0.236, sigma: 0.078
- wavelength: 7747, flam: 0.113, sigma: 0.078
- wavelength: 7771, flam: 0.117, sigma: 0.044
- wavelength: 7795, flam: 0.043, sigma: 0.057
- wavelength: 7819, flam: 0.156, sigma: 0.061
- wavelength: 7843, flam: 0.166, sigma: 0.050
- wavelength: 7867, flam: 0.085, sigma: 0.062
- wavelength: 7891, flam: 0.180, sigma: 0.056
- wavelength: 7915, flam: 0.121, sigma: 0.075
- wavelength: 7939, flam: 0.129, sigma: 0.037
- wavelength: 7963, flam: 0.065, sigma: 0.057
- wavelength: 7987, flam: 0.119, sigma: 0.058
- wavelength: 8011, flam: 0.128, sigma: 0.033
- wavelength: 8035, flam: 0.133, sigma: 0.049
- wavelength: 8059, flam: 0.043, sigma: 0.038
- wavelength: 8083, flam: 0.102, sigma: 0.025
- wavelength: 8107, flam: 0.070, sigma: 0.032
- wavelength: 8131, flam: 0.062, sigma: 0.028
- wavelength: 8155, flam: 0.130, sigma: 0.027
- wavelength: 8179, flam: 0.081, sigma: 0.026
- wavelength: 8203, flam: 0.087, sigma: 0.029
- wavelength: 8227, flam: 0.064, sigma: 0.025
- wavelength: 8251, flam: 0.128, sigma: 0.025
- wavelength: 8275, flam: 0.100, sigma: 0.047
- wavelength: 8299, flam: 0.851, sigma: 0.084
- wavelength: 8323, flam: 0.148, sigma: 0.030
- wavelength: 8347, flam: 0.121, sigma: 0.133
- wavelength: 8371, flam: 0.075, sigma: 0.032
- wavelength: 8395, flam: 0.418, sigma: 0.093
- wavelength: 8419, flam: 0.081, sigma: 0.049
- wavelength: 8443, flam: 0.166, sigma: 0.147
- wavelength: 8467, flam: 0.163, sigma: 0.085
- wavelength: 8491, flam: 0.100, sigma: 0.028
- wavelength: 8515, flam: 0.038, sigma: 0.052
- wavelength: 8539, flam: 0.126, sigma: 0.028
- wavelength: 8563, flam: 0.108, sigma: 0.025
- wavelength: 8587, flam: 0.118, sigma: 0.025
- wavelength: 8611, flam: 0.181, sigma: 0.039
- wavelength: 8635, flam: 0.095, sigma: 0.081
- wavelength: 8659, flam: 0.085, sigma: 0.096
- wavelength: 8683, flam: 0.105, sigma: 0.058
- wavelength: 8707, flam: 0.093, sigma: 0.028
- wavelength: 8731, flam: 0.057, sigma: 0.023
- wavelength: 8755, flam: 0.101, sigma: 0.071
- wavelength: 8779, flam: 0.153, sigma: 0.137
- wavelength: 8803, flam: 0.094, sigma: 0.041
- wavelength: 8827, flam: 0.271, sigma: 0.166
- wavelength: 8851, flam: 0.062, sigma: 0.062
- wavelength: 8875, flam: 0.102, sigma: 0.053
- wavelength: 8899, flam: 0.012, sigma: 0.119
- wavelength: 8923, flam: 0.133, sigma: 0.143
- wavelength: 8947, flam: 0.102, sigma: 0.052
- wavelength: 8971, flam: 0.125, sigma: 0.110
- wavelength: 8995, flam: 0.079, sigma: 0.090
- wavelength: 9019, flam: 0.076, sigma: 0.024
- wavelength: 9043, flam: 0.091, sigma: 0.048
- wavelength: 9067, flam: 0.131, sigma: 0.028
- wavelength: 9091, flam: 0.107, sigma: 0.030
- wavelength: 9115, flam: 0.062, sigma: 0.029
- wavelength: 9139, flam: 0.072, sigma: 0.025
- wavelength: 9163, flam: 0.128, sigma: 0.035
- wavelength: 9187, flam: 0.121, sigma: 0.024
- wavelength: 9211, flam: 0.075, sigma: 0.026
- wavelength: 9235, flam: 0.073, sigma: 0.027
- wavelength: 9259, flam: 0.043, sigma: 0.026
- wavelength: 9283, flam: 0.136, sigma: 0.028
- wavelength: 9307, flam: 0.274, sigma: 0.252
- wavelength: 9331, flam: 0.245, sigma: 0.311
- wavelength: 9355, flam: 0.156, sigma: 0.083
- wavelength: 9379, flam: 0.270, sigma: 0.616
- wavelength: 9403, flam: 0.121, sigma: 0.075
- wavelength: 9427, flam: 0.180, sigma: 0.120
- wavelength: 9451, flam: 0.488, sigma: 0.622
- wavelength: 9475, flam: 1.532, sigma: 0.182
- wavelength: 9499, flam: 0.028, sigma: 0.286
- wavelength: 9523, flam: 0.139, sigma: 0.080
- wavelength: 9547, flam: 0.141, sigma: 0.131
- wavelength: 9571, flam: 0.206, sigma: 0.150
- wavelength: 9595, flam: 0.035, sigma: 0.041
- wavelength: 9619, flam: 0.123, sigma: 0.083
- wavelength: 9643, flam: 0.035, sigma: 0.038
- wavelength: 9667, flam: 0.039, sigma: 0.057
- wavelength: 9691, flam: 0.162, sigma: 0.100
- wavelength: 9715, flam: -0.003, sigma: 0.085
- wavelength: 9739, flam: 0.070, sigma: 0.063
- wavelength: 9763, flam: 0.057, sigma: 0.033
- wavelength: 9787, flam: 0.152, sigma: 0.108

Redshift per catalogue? 0.91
